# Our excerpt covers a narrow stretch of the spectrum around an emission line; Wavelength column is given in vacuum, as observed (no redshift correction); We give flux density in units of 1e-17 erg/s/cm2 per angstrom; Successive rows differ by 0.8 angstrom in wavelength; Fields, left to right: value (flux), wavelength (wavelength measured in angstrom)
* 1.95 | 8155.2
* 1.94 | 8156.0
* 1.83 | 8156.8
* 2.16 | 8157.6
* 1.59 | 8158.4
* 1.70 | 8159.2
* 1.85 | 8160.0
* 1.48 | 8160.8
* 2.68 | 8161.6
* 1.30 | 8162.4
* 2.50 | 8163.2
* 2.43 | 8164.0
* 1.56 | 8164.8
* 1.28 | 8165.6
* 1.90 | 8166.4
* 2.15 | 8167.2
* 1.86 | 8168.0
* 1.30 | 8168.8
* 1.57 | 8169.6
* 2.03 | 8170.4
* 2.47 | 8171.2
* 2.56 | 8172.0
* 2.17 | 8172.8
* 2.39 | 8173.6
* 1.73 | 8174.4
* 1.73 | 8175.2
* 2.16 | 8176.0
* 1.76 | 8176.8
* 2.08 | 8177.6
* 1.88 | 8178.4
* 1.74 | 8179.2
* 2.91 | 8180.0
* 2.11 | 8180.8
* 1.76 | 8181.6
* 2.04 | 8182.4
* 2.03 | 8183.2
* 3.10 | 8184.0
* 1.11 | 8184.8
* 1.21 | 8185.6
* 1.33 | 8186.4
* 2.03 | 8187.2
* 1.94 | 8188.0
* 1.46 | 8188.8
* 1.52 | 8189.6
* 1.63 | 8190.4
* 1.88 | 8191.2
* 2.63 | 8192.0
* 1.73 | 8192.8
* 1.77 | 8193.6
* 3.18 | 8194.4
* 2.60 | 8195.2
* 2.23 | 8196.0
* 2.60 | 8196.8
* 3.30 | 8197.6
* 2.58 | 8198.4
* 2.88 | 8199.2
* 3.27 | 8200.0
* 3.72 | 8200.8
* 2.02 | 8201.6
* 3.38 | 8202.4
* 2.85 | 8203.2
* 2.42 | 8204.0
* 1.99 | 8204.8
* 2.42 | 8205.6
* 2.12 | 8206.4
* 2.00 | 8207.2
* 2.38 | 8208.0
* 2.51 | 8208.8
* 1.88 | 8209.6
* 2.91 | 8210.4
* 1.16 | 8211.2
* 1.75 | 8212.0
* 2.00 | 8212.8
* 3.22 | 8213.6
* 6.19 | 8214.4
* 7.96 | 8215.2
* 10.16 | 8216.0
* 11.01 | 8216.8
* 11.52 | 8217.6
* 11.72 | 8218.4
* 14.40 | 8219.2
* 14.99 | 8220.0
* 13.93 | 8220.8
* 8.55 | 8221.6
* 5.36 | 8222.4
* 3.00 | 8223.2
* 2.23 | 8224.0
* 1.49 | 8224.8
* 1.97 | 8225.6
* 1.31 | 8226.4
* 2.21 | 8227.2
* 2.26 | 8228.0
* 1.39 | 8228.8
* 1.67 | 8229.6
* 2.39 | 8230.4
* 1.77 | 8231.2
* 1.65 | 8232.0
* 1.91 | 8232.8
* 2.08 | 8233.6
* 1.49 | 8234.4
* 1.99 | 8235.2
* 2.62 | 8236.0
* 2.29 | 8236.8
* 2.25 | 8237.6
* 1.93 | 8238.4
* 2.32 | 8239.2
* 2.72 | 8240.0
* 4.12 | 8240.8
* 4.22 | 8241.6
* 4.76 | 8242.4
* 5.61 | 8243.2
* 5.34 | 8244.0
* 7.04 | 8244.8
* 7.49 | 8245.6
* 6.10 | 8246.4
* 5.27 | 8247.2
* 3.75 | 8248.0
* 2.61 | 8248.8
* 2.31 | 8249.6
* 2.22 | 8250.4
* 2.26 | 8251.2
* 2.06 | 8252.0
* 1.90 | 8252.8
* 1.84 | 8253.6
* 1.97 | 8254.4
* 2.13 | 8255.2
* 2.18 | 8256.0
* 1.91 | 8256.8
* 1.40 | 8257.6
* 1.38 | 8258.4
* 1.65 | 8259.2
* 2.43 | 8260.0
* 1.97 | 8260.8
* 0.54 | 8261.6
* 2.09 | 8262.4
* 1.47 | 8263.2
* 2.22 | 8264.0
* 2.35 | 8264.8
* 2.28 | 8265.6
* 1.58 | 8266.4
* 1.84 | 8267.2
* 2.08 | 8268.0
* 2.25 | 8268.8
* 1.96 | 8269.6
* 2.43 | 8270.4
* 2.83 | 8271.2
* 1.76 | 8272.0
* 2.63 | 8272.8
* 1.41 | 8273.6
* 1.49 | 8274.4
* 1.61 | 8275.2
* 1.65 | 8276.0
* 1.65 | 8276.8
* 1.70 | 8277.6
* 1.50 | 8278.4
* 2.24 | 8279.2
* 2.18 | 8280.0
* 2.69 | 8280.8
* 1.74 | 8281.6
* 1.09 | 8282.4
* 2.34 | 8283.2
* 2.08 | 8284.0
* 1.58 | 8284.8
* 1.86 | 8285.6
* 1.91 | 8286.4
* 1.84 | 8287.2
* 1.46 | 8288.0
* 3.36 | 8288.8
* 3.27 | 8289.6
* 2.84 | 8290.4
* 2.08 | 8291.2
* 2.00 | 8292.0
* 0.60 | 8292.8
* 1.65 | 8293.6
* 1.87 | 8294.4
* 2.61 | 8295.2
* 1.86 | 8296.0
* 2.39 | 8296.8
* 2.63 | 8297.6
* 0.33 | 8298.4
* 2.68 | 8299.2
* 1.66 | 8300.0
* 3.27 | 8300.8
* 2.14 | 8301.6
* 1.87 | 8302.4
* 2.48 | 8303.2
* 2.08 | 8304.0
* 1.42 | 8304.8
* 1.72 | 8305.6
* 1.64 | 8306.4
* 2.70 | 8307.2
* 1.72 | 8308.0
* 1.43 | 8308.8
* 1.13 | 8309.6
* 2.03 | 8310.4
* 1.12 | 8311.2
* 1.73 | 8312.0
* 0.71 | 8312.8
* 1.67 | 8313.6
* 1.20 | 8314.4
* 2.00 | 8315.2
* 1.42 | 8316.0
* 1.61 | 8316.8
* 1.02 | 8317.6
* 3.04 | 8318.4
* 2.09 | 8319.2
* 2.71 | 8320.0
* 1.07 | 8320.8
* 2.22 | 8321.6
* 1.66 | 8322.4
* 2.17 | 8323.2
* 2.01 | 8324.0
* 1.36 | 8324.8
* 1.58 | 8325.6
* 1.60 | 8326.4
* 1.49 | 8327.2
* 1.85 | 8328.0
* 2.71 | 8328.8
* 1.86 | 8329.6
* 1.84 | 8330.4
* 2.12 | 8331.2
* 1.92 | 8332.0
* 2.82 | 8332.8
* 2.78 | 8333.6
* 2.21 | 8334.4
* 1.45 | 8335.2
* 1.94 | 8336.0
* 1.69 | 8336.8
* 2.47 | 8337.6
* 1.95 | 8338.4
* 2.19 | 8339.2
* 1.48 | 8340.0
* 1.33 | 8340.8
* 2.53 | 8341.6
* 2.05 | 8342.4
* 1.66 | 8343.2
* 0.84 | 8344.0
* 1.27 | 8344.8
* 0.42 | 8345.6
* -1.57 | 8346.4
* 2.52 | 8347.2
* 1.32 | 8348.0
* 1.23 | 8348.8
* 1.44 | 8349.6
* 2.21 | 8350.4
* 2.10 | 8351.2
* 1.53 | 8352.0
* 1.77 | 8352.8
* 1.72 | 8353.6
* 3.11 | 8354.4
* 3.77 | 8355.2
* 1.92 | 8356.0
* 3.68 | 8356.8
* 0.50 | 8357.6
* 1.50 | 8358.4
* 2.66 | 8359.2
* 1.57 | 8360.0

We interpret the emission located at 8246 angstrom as [N II] 6583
